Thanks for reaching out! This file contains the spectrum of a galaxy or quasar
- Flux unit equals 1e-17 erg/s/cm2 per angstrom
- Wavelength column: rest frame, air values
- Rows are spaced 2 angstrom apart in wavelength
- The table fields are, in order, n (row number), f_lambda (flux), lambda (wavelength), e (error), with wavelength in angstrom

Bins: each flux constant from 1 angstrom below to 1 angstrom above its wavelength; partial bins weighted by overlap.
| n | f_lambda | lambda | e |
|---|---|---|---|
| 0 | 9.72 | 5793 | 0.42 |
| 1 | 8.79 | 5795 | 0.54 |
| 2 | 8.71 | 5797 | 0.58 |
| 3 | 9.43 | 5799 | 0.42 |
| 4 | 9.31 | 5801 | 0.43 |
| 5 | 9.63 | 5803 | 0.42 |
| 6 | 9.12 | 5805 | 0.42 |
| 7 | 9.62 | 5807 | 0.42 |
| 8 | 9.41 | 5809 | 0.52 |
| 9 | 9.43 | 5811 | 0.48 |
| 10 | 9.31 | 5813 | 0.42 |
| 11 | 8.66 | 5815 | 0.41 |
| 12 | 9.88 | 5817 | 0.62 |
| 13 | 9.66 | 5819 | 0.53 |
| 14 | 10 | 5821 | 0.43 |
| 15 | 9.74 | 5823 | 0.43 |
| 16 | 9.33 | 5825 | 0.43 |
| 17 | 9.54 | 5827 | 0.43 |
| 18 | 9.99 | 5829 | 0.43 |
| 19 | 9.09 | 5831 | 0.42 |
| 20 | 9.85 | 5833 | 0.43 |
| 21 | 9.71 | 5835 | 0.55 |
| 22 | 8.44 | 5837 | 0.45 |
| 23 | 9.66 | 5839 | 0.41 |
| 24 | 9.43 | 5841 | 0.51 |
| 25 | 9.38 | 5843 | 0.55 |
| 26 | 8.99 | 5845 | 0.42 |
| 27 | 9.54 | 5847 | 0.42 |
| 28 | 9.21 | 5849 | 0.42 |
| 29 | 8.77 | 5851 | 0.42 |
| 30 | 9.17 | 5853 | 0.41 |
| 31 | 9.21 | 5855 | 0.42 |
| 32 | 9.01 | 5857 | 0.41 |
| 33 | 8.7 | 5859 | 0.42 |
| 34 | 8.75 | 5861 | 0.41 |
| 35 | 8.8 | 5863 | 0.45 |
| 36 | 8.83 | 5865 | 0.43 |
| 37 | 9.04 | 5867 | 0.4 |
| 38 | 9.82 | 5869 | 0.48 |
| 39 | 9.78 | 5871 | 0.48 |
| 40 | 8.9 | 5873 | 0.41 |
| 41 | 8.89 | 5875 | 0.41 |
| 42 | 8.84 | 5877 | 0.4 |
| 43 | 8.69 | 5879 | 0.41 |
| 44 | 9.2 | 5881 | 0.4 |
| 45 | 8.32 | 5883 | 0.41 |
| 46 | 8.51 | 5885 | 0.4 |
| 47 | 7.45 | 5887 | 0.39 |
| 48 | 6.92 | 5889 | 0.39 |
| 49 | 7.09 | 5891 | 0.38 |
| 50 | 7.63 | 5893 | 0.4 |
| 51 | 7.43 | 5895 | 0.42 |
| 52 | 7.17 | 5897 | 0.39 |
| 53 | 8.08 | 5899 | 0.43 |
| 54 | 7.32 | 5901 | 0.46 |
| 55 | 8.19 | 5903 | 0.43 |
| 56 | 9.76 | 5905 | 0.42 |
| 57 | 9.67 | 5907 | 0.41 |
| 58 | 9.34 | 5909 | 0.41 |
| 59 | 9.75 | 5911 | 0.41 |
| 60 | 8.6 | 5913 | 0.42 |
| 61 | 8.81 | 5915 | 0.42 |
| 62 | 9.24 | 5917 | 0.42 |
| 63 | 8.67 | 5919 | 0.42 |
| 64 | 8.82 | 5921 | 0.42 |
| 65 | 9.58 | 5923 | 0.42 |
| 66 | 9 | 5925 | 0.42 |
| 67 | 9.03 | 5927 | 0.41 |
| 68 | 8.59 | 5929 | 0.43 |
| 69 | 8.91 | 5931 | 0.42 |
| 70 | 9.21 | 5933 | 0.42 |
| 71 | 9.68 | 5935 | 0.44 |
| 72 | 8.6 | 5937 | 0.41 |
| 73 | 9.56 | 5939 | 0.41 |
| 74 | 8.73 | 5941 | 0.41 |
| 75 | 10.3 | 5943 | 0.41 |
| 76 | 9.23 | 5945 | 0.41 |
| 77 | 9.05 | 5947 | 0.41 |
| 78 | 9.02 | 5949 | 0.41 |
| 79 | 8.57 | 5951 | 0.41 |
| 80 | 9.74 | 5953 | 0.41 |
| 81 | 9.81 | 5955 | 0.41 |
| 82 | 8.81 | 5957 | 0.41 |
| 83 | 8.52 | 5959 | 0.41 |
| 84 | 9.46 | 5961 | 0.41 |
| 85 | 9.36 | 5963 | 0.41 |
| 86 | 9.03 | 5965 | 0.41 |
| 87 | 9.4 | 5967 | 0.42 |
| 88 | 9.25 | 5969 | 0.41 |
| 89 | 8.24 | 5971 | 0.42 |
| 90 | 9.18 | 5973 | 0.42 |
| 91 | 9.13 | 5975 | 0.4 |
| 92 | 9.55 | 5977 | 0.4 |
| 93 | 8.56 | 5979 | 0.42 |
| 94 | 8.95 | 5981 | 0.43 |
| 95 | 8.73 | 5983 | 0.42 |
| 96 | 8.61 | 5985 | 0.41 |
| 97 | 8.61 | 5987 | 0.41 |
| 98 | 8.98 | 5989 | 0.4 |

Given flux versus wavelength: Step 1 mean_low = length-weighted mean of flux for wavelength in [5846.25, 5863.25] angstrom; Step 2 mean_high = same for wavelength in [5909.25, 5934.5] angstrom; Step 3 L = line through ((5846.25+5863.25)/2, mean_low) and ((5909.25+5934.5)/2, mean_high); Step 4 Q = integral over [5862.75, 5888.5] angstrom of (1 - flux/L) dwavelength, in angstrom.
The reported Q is 0.6 angstrom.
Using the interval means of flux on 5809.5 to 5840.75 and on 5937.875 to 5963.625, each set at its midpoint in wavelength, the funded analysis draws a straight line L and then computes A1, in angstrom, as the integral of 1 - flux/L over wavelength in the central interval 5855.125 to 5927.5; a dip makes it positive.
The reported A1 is 5.37 angstrom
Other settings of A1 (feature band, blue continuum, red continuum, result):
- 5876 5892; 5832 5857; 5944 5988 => 1.9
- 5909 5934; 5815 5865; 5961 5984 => 0.3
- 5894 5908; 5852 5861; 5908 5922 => 1.2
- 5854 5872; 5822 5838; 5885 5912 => -0.6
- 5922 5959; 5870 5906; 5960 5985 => -1.8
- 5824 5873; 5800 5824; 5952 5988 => 0.7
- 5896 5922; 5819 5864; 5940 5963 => 1.5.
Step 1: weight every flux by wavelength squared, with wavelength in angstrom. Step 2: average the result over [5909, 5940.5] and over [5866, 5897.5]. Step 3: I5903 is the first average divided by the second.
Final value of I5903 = 1.1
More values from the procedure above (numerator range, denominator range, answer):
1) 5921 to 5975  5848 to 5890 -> 1.07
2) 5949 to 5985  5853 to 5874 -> 1.03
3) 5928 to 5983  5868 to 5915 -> 1.10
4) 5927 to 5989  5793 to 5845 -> 1.01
